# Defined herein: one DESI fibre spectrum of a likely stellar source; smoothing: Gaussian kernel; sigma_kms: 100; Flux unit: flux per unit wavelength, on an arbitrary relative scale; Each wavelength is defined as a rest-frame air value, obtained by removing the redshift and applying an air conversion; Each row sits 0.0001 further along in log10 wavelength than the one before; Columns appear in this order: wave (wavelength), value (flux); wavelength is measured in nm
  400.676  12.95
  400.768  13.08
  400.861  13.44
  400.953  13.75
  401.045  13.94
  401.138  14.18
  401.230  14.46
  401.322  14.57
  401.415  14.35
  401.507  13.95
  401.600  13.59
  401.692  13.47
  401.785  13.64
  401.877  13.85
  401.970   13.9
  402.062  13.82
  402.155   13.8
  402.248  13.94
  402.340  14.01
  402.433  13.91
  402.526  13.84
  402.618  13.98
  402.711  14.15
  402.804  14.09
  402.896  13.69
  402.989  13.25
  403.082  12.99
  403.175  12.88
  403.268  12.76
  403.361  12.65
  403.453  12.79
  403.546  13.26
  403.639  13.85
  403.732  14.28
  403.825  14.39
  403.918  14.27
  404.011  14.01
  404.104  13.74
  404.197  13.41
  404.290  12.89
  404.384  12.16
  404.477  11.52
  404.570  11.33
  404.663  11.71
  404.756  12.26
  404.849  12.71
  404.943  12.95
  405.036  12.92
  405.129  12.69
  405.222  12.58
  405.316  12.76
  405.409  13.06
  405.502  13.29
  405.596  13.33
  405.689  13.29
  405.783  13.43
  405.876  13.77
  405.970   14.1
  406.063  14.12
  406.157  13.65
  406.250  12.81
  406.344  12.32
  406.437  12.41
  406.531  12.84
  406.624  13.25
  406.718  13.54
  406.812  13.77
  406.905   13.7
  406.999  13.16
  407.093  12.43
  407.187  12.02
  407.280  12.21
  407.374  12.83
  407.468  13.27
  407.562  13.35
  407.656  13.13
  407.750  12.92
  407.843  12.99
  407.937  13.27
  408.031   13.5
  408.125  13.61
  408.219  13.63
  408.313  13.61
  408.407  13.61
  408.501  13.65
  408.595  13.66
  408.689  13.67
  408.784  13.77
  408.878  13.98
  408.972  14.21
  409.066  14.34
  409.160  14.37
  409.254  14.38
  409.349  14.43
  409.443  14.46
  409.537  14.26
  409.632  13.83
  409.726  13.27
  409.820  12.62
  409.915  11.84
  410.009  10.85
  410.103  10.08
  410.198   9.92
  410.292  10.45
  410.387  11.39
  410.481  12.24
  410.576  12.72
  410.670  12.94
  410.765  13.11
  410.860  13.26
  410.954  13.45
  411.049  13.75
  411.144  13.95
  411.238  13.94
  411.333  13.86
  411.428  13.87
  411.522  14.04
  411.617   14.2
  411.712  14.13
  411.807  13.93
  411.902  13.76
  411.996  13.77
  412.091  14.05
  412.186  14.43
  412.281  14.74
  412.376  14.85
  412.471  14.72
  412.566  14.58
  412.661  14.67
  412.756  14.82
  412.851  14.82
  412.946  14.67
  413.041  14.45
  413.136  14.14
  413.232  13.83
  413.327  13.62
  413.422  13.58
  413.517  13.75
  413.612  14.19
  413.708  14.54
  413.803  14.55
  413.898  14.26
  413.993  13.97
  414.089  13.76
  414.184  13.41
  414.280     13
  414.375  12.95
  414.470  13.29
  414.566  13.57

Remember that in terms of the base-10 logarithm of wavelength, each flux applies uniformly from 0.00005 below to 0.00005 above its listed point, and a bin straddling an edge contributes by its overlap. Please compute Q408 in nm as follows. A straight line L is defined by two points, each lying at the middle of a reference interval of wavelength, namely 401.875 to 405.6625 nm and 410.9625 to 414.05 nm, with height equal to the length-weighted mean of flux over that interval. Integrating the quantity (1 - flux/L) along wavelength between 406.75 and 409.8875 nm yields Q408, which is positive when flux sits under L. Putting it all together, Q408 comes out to 0.05 nm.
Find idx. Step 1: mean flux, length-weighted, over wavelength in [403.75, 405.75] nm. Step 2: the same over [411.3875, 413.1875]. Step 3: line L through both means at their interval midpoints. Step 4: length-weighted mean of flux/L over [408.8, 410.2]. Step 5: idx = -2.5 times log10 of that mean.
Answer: 0.05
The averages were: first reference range 12.9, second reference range 14.3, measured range 13.2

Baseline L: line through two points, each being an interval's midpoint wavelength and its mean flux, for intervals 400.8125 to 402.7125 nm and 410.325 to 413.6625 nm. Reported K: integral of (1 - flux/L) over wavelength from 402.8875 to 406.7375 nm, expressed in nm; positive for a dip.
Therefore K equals 0.228 nm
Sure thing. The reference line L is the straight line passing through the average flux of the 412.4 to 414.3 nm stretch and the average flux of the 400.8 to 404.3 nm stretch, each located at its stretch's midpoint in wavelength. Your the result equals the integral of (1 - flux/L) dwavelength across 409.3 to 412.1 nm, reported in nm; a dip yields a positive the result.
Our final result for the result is 0.20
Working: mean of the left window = 13.7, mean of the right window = 14.2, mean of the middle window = 13.1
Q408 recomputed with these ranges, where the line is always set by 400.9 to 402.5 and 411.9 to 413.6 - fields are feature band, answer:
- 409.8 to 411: 0.20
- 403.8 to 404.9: 0.09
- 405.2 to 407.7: 0.17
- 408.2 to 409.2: 0.02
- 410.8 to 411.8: 0.03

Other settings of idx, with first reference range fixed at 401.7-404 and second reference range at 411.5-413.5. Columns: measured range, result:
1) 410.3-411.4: 0.089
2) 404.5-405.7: 0.095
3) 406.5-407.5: 0.075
